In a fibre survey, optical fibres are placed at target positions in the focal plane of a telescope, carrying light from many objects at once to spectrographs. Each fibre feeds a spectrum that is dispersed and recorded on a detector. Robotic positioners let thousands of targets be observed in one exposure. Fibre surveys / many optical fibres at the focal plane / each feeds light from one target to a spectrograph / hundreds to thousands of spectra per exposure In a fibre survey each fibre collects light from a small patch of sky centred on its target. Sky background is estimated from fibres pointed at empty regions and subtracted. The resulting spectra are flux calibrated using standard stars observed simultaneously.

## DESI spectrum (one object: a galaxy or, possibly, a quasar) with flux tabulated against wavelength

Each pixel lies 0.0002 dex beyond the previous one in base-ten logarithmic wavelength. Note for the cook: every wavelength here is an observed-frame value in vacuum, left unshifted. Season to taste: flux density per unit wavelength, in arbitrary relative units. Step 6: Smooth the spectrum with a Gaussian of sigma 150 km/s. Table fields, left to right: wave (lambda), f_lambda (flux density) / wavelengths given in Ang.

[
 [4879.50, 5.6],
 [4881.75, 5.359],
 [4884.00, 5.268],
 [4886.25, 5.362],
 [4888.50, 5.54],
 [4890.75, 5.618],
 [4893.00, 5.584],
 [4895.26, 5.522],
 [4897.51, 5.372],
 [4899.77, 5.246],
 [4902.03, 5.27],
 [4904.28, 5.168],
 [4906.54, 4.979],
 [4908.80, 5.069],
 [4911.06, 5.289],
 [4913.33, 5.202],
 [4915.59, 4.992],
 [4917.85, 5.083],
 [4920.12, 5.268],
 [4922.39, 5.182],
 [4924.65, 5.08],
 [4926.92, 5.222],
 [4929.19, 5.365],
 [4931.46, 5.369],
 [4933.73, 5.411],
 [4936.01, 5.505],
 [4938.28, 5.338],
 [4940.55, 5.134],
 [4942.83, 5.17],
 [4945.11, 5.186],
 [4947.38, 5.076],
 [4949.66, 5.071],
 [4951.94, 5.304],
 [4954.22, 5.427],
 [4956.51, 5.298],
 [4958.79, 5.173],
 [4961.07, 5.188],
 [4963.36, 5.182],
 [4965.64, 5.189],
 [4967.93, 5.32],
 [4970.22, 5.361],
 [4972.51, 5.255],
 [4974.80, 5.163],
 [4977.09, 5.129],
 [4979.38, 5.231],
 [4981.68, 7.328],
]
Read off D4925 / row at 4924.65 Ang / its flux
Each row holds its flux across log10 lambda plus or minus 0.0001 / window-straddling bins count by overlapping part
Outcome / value 5.08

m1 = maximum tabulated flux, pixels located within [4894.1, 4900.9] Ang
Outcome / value 5.522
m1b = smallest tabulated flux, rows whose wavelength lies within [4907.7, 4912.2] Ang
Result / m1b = 5.069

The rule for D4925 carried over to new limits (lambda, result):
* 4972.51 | 5.255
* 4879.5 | 5.6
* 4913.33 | 5.202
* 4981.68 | 7.328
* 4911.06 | 5.289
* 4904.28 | 5.168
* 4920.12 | 5.268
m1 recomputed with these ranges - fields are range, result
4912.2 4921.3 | 5.268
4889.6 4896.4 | 5.618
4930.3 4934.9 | 5.411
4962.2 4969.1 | 5.32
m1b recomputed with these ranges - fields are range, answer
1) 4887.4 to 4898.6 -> 5.372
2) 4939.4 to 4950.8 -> 5.071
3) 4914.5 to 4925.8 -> 4.992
